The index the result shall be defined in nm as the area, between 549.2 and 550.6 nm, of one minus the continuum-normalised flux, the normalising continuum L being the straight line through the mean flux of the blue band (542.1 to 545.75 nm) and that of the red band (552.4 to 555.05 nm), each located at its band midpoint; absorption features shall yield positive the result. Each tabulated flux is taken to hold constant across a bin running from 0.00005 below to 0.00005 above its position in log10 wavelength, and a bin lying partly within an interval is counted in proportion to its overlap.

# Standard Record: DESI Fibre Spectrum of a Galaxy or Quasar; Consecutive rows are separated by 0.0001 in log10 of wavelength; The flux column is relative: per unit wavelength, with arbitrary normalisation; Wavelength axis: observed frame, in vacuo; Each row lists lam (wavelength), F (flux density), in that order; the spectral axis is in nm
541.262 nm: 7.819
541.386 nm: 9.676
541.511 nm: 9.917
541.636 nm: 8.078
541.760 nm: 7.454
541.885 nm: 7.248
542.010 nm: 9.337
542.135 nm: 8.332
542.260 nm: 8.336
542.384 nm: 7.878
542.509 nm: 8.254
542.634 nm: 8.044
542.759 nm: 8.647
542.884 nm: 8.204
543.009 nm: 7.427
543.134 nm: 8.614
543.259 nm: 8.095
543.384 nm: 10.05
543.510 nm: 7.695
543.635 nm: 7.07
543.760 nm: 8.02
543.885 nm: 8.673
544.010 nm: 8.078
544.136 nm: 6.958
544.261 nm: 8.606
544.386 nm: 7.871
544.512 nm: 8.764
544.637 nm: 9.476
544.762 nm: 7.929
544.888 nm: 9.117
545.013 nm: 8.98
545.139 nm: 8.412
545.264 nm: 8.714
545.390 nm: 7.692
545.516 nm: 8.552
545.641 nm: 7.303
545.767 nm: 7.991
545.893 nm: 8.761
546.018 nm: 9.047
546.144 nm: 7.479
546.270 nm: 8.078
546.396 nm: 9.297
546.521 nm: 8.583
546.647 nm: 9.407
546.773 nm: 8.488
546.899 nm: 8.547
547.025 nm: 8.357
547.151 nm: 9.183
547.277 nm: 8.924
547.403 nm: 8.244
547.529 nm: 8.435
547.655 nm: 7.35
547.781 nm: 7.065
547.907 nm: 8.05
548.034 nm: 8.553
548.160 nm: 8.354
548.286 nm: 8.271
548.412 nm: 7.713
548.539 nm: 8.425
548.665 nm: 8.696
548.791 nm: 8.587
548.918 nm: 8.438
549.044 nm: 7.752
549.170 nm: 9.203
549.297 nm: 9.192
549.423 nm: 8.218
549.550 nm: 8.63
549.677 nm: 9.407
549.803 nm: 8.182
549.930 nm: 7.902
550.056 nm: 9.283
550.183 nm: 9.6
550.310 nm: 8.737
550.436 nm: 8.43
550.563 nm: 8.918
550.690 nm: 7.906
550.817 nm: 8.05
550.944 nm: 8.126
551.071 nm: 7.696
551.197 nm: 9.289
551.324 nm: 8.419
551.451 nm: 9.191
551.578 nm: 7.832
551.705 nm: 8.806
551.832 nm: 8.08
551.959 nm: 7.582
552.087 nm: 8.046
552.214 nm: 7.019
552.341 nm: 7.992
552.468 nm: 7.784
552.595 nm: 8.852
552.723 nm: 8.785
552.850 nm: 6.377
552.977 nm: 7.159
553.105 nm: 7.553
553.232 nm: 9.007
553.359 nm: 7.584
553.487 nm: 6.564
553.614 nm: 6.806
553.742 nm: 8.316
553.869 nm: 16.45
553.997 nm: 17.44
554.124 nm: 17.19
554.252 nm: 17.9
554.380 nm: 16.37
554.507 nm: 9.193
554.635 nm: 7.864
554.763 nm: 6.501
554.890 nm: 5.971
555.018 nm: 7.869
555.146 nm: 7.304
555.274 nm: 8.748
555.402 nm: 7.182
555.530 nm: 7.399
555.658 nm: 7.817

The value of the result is 0.07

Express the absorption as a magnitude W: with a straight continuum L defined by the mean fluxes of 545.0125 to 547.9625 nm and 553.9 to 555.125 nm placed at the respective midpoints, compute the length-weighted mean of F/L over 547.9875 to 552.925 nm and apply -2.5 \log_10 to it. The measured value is 0.19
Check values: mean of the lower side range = 8.36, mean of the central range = 8.36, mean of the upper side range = 11.8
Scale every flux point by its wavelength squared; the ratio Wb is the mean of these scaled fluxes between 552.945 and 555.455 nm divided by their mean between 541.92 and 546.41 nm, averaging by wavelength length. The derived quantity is 1.25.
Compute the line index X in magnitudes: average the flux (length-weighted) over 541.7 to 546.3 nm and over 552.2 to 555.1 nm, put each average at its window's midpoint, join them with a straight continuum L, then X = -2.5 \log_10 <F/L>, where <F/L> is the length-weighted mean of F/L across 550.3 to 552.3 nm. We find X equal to 0.14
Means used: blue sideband 8.25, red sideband 9.71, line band 8.24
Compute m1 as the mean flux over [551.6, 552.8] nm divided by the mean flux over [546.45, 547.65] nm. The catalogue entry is 0.94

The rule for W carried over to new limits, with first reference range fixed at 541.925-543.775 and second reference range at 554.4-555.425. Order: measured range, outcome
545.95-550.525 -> -0.05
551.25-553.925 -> -0.03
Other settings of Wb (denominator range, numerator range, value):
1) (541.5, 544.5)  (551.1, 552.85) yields 1.04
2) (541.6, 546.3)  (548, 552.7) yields 1.04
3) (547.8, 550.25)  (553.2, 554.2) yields 1.35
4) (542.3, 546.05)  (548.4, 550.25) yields 1.06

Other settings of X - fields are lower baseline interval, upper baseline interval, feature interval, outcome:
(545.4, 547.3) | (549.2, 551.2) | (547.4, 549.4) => 0.036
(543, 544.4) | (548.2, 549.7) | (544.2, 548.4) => -0.012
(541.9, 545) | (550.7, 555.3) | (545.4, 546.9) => 0.015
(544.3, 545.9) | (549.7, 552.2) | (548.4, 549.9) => -0.017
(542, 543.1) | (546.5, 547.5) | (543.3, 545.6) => 0.010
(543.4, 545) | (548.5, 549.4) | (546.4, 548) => 0.008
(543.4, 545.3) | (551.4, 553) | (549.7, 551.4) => -0.064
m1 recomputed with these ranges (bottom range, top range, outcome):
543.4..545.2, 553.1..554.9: 1.32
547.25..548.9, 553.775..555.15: 1.46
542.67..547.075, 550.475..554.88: 1.11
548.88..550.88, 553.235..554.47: 1.45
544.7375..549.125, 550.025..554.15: 1.06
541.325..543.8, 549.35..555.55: 1.08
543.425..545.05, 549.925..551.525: 1.04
